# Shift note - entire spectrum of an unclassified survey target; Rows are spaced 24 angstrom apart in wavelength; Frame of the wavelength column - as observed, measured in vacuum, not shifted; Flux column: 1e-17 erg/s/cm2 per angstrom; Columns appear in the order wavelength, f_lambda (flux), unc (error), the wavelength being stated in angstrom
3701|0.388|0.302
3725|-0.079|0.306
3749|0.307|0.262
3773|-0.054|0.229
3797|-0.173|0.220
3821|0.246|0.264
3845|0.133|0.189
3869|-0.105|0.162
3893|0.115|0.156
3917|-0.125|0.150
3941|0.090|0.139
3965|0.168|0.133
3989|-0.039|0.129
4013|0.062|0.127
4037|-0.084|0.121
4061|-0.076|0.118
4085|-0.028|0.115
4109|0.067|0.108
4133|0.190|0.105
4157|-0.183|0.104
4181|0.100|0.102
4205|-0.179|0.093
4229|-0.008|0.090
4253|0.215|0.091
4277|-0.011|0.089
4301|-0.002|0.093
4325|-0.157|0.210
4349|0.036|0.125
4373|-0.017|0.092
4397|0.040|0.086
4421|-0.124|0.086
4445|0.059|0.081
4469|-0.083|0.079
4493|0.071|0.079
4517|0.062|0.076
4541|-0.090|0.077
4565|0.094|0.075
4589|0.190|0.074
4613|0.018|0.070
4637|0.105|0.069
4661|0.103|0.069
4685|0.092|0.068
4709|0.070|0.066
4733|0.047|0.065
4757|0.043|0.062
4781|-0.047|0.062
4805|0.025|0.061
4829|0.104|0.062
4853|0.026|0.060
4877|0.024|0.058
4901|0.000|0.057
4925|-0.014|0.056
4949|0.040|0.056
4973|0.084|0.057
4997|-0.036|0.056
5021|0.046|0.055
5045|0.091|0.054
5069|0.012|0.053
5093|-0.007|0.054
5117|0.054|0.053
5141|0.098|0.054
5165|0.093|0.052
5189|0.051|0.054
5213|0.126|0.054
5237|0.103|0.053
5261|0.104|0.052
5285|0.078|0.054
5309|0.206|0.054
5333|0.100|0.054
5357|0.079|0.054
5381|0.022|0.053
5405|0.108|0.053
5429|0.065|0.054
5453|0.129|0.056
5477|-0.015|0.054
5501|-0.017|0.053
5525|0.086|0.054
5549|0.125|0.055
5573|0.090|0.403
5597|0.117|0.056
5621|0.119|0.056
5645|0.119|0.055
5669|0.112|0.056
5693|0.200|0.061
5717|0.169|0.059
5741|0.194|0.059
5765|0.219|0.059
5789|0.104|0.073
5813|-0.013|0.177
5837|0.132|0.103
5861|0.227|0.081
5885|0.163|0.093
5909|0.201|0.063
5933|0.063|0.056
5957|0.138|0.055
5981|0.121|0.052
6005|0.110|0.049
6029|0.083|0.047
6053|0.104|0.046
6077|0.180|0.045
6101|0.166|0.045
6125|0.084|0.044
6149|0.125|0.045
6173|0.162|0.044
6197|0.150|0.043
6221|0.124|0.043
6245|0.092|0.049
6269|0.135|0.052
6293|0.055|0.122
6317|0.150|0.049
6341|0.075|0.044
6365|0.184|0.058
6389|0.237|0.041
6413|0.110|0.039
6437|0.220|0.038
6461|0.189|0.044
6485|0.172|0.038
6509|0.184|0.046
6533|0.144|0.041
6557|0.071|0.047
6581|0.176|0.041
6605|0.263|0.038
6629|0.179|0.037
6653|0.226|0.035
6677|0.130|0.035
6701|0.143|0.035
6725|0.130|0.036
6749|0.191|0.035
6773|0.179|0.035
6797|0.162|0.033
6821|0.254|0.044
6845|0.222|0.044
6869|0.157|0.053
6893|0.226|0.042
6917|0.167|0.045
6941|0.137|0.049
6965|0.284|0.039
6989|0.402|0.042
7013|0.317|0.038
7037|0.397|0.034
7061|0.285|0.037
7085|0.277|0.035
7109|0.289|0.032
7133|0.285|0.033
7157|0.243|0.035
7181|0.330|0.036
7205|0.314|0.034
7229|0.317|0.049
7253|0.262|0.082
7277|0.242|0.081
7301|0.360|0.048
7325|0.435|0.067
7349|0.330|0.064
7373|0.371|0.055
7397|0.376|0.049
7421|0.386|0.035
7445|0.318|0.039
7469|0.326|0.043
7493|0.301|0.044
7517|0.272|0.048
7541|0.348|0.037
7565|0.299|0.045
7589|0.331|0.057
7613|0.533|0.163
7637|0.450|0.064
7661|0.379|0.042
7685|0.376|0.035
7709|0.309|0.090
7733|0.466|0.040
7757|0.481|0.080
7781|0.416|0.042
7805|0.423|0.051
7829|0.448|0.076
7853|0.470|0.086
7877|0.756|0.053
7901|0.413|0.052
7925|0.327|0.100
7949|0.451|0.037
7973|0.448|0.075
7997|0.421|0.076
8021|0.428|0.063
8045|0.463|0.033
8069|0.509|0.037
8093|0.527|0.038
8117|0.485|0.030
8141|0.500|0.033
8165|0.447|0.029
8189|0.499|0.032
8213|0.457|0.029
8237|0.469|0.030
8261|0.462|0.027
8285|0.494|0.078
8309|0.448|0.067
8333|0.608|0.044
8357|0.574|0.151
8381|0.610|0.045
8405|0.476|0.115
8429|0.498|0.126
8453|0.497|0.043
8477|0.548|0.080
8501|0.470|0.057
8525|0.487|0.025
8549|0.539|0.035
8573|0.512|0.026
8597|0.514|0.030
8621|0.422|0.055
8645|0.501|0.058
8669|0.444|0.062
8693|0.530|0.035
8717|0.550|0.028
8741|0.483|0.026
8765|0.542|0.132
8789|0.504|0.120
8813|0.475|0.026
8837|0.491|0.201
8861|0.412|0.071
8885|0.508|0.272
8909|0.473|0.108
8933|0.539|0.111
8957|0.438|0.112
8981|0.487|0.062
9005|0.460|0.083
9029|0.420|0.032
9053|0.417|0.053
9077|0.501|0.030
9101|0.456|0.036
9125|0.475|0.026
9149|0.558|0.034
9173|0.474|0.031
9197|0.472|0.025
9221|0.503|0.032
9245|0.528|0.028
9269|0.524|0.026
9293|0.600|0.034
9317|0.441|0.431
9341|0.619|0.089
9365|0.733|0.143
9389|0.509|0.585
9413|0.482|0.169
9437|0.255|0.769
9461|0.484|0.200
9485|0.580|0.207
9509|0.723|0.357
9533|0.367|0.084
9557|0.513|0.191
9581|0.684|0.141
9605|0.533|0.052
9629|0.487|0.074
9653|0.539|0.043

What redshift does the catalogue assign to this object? 0.746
